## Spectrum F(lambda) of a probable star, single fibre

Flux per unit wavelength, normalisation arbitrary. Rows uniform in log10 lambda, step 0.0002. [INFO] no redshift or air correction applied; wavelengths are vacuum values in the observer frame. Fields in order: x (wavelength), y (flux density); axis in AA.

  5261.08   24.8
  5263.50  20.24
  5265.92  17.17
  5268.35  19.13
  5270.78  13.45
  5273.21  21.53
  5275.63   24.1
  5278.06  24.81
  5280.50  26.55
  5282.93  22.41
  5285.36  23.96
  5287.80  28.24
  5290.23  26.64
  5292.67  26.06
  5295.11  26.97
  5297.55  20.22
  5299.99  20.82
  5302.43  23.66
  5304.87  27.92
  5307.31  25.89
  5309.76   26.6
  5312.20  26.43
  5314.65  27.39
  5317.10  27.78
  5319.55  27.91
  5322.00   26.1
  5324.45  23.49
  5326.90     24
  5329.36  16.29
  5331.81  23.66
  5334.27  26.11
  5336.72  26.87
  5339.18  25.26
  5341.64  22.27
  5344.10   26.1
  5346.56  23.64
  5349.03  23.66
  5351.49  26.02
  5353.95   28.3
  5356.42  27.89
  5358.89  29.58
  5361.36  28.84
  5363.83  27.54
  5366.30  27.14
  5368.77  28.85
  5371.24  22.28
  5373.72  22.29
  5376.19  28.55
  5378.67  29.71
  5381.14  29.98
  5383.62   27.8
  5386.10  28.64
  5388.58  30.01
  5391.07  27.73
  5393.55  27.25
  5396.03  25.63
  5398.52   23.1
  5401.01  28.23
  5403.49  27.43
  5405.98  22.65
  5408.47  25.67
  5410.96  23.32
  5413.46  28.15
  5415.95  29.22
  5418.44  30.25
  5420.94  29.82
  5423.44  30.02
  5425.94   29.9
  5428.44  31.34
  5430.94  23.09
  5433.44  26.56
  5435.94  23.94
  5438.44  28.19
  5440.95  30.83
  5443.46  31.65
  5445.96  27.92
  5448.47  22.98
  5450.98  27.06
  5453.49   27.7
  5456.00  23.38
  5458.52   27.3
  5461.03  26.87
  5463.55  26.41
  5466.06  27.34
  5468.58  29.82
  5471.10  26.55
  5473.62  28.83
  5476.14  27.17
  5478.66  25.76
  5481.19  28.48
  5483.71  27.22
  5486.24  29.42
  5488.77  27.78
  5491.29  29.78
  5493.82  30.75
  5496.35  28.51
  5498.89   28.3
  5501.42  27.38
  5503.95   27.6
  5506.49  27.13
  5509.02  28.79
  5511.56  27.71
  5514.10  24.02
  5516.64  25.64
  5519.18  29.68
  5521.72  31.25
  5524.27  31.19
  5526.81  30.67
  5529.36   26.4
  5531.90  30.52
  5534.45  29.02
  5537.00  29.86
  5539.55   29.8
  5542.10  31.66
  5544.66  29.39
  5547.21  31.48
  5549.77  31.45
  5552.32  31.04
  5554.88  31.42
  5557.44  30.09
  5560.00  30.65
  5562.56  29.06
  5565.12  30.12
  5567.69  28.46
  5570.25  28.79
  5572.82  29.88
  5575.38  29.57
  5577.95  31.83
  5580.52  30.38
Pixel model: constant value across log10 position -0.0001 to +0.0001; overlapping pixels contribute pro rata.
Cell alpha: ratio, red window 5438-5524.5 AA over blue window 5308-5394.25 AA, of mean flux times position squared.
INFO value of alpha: 1.1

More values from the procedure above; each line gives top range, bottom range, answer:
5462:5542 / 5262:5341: 1.27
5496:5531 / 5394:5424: 1.09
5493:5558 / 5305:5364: 1.22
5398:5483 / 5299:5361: 1.12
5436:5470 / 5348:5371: 1.04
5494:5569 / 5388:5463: 1.12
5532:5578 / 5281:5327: 1.30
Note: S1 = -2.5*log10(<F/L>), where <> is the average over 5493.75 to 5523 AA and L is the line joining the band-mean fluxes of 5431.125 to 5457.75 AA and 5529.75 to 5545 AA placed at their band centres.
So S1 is 0.04 mag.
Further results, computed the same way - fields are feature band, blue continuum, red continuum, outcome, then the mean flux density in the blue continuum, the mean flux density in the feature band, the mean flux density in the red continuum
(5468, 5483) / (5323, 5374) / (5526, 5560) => 0.033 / 25.3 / 27.7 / 30.2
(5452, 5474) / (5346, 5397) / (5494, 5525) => 0.031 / 27.3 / 27.1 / 28.1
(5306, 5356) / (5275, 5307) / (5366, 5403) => 0.025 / 24.8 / 25.2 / 27.2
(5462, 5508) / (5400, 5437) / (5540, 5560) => 0.042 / 27.3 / 28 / 30.9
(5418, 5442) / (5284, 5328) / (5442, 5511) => -0.046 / 25.6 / 28.3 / 27.7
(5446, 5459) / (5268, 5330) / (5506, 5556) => 0.078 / 24.3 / 25.8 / 29.4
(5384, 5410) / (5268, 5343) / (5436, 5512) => -0.018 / 24.3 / 26.6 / 27.8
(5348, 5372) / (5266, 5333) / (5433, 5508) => -0.076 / 24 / 27.1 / 27.6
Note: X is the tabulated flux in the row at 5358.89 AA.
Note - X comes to 29.58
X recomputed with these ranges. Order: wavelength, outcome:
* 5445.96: 27.92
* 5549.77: 31.45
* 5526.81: 30.67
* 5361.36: 28.84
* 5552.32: 31.04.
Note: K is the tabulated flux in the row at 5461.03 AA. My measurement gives 26.87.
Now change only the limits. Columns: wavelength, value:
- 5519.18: 29.68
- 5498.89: 28.3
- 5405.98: 22.65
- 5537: 29.86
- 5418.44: 30.25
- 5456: 23.38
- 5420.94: 29.82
